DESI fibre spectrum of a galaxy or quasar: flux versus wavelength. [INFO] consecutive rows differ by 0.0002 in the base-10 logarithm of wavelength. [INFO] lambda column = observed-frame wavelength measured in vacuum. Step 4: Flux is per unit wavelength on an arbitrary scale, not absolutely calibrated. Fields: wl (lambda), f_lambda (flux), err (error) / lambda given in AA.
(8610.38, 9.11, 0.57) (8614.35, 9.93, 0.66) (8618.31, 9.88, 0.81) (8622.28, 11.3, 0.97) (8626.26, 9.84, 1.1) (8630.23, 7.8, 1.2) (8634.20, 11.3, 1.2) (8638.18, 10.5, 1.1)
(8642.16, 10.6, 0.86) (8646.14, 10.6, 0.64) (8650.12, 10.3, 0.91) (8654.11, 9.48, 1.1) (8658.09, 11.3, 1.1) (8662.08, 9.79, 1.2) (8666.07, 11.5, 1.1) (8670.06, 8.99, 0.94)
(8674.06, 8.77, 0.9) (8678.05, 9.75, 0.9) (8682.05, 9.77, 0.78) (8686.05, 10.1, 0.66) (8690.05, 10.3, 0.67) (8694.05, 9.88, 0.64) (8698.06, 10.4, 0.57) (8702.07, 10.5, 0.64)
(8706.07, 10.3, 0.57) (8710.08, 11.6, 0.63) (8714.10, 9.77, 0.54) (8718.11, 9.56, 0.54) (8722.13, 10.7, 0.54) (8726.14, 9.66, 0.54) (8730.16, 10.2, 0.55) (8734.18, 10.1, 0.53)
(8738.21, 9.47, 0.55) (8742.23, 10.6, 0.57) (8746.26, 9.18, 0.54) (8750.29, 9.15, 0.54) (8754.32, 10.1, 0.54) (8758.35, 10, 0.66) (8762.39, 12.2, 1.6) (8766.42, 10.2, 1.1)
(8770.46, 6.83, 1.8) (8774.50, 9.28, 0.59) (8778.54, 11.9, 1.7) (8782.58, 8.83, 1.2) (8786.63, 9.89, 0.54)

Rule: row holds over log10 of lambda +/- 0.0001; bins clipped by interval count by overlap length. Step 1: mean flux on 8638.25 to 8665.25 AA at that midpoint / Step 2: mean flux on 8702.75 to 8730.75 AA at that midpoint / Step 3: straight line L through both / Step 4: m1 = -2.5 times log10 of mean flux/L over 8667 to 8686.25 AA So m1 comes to 0.090 mag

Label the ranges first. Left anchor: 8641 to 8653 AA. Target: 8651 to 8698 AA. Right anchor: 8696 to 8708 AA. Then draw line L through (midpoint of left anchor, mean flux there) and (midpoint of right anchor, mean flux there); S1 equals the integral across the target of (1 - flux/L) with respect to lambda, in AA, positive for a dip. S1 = 1.9 AA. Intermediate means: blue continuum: 10.4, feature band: 9.99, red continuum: 10.4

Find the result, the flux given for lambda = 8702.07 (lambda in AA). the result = 10.5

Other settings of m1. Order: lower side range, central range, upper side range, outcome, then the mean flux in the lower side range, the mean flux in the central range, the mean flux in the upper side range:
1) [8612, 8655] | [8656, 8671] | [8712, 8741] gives -0.04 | 10.1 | 10.5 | 9.95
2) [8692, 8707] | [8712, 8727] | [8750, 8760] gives 0.02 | 10.3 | 9.95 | 9.85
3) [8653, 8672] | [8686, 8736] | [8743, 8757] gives -0.04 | 10.3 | 10.2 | 9.6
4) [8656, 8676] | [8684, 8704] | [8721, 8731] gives -0.01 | 10.1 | 10.2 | 10.1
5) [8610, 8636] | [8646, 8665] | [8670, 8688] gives -0.07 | 9.92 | 10.3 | 9.52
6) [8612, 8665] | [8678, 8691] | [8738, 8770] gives 0.02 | 10.2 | 9.99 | 9.99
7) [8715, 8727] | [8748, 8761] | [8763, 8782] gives -0.01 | 9.99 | 9.85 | 9.7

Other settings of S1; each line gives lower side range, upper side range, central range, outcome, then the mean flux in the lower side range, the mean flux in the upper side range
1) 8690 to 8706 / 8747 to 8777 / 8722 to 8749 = 0.1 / 10.3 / 9.69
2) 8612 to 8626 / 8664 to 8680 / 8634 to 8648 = -0.9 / 10.3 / 9.75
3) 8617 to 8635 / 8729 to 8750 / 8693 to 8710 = -1.0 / 9.95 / 9.83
